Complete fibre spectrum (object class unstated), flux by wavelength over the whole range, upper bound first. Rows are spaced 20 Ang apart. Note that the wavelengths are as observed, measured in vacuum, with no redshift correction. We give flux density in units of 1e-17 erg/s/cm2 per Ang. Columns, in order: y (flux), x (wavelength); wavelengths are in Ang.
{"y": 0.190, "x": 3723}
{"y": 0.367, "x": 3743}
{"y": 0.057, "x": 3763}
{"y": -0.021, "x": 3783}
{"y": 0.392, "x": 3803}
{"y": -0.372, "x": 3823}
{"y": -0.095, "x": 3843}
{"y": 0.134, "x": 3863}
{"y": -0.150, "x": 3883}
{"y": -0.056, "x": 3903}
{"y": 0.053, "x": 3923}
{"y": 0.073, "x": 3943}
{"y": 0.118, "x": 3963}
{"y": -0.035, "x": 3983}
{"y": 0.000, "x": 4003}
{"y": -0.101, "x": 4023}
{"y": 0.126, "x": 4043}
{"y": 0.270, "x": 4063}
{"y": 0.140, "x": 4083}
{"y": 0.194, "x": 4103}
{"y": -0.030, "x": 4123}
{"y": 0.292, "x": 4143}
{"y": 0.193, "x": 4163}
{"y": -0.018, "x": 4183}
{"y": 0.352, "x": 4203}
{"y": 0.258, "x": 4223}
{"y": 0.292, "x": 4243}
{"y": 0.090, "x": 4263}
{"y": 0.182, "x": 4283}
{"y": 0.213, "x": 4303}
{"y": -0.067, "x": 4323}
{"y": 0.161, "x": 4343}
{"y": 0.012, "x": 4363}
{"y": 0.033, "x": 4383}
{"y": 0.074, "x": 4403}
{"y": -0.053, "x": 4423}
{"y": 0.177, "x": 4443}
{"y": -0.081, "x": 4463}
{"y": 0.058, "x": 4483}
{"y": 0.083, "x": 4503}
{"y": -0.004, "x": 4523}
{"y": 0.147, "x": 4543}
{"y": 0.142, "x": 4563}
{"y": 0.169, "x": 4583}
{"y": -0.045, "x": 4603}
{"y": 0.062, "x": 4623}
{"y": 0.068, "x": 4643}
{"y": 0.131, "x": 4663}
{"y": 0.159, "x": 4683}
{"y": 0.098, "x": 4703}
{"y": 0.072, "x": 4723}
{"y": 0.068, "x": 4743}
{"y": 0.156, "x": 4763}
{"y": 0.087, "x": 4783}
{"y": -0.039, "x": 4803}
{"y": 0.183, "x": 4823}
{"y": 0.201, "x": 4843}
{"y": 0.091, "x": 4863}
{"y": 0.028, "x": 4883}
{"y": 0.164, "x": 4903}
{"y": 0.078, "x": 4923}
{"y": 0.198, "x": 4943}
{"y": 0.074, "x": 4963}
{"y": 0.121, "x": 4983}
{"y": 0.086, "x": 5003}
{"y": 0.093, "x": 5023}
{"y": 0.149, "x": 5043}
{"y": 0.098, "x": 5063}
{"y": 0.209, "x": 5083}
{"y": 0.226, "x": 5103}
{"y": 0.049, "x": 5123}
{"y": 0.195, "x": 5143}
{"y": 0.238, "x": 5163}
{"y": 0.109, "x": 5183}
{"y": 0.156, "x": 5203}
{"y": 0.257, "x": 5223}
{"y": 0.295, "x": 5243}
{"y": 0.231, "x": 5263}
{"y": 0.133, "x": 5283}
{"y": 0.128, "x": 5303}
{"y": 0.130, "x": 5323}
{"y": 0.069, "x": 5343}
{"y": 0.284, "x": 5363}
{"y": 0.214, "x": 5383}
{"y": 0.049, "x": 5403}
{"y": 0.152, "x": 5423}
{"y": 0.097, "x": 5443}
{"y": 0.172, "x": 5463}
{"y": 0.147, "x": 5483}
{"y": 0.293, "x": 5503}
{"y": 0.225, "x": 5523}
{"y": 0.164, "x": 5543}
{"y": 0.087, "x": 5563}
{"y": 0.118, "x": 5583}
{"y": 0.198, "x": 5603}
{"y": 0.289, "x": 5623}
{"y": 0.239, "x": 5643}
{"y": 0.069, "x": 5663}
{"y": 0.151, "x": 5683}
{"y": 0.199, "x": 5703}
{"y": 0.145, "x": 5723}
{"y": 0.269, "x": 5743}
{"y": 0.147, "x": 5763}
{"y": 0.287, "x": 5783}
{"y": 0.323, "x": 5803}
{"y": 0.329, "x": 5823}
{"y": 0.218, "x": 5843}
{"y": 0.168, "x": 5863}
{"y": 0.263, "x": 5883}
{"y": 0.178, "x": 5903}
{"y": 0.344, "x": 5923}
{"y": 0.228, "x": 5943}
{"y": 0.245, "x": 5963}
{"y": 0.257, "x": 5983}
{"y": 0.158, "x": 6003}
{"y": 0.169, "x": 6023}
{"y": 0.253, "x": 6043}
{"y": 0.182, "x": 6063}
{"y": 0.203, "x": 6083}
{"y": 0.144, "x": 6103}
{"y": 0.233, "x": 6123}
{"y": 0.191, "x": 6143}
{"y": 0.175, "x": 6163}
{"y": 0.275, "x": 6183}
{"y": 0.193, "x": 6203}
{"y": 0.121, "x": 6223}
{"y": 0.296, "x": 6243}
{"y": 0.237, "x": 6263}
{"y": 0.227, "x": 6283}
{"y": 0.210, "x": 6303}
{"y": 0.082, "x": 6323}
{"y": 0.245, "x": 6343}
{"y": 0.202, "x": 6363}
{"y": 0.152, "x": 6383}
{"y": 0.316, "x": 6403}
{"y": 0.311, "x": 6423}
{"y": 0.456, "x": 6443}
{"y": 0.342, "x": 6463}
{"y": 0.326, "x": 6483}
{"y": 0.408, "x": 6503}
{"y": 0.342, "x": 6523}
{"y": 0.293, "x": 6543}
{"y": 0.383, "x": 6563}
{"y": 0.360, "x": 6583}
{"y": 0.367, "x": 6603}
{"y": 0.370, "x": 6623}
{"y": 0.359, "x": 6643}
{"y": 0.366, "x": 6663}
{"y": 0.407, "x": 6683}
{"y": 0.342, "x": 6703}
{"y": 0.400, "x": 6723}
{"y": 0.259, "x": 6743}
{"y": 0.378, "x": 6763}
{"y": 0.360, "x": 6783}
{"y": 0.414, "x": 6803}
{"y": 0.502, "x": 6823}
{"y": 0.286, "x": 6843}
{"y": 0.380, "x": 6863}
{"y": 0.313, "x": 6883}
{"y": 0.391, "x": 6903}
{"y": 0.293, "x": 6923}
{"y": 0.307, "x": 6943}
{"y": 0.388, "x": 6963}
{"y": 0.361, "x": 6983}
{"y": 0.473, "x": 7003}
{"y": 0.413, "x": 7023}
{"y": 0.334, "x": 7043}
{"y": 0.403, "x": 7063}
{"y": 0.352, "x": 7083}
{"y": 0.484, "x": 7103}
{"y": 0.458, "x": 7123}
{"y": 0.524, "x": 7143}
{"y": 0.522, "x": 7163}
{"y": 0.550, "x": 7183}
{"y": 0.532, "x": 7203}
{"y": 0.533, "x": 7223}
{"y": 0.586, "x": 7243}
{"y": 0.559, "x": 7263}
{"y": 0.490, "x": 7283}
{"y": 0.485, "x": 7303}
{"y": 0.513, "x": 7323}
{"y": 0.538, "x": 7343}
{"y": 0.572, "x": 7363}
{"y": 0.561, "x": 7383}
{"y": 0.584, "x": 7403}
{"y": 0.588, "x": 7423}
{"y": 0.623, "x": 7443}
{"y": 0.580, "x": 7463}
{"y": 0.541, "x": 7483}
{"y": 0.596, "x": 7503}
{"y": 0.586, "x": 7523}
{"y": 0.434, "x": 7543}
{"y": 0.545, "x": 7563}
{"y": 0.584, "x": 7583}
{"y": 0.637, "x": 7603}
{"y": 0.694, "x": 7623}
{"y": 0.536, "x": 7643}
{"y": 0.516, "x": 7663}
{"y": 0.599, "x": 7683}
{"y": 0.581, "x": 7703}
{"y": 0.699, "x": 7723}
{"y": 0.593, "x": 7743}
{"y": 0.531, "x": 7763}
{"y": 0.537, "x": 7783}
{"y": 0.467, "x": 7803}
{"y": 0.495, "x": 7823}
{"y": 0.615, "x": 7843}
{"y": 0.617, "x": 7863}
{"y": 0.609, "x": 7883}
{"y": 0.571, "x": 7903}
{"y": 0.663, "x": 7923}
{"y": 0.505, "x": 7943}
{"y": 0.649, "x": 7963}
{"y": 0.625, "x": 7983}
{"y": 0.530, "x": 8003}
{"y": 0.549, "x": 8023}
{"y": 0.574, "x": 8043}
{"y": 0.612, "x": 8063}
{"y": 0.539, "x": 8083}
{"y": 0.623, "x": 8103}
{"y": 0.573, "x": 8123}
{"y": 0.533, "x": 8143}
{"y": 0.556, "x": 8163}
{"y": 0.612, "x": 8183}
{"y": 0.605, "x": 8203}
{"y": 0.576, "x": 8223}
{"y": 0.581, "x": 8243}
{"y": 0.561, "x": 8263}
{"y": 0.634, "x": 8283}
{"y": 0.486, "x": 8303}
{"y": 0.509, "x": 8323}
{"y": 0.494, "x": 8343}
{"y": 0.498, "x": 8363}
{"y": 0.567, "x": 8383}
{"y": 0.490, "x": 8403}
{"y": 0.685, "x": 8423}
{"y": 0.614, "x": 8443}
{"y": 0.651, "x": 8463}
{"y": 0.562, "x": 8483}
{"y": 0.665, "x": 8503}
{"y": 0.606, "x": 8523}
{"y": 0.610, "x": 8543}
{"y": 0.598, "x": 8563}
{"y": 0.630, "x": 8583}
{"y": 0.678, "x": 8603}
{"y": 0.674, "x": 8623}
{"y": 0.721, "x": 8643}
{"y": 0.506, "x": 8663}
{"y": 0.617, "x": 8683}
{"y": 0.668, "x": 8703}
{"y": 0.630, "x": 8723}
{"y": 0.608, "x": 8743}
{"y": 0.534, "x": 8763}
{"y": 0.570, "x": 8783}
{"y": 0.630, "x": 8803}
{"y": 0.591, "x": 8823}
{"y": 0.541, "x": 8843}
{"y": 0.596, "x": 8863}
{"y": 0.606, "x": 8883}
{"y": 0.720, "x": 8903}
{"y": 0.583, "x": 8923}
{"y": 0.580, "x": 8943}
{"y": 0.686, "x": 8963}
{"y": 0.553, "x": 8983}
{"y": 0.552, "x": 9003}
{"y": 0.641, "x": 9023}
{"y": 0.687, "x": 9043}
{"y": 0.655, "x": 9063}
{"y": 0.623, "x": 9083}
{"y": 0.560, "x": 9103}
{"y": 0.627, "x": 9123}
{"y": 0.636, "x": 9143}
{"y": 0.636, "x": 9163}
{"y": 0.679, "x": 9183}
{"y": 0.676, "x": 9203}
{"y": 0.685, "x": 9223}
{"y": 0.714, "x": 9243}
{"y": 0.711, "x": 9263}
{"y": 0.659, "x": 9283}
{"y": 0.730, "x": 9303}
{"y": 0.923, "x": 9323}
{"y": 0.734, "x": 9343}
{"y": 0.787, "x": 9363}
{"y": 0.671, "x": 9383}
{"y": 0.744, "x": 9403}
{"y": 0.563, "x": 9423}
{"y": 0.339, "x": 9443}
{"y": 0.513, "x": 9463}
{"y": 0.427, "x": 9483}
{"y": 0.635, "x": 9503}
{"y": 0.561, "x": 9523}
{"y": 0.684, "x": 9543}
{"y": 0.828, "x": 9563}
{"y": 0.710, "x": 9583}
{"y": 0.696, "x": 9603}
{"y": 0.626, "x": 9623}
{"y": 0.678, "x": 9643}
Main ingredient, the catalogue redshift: 0.607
